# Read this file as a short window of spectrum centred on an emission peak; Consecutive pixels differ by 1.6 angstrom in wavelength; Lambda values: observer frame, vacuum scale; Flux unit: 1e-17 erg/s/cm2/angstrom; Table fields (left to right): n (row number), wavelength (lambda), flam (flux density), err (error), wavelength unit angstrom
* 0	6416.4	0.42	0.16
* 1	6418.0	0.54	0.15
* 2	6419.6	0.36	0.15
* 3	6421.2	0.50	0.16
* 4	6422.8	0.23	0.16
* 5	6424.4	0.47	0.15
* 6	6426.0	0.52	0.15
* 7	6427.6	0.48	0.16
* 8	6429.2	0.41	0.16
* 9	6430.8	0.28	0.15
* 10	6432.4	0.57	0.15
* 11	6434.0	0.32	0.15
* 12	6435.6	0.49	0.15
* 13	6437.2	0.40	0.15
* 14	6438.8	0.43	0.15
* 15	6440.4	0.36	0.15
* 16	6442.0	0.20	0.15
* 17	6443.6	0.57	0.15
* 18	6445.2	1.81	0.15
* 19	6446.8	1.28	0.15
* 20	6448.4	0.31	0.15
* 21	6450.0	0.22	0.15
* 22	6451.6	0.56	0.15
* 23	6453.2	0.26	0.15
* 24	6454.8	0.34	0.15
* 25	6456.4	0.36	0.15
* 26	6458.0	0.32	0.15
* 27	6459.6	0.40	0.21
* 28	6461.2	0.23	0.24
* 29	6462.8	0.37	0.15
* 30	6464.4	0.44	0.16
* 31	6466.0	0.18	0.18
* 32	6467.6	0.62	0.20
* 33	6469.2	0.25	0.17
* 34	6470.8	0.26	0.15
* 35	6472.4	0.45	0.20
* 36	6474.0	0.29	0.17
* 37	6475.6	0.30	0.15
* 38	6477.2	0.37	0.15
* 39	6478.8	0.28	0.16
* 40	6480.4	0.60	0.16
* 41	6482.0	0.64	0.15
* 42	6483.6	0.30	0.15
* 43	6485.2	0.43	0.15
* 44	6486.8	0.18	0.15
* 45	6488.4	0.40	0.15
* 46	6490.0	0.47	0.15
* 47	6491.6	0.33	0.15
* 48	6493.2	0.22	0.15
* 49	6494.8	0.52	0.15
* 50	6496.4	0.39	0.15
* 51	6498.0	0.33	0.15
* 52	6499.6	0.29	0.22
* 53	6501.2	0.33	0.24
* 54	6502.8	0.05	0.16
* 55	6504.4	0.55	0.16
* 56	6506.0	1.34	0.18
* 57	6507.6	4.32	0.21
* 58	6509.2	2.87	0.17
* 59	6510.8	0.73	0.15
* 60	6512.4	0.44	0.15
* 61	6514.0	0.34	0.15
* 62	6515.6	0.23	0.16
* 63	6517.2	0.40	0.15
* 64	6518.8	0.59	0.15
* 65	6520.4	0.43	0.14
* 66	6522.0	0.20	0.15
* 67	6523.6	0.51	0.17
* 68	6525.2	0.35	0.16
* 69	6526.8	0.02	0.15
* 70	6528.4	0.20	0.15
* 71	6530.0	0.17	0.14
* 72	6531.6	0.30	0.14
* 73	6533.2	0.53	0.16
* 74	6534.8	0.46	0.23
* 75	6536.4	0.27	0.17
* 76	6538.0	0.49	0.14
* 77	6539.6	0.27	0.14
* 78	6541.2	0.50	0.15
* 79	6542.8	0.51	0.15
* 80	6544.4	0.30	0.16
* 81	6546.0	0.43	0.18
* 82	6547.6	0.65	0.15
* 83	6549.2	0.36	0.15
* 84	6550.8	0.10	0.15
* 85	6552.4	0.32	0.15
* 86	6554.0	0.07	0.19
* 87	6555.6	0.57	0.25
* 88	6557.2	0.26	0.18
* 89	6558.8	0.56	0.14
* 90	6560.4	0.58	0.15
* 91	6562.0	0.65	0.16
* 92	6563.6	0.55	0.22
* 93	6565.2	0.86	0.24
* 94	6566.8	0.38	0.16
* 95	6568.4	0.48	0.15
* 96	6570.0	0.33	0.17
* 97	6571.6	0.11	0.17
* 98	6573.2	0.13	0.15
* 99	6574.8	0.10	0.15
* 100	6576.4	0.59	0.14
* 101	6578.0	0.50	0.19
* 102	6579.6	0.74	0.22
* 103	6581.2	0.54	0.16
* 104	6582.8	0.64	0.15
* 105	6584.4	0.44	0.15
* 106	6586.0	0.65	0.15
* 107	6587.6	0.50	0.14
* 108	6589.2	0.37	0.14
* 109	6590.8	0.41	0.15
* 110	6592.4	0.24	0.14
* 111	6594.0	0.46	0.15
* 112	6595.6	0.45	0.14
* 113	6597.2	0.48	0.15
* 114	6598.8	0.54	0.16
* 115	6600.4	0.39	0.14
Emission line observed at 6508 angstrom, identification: [O III]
